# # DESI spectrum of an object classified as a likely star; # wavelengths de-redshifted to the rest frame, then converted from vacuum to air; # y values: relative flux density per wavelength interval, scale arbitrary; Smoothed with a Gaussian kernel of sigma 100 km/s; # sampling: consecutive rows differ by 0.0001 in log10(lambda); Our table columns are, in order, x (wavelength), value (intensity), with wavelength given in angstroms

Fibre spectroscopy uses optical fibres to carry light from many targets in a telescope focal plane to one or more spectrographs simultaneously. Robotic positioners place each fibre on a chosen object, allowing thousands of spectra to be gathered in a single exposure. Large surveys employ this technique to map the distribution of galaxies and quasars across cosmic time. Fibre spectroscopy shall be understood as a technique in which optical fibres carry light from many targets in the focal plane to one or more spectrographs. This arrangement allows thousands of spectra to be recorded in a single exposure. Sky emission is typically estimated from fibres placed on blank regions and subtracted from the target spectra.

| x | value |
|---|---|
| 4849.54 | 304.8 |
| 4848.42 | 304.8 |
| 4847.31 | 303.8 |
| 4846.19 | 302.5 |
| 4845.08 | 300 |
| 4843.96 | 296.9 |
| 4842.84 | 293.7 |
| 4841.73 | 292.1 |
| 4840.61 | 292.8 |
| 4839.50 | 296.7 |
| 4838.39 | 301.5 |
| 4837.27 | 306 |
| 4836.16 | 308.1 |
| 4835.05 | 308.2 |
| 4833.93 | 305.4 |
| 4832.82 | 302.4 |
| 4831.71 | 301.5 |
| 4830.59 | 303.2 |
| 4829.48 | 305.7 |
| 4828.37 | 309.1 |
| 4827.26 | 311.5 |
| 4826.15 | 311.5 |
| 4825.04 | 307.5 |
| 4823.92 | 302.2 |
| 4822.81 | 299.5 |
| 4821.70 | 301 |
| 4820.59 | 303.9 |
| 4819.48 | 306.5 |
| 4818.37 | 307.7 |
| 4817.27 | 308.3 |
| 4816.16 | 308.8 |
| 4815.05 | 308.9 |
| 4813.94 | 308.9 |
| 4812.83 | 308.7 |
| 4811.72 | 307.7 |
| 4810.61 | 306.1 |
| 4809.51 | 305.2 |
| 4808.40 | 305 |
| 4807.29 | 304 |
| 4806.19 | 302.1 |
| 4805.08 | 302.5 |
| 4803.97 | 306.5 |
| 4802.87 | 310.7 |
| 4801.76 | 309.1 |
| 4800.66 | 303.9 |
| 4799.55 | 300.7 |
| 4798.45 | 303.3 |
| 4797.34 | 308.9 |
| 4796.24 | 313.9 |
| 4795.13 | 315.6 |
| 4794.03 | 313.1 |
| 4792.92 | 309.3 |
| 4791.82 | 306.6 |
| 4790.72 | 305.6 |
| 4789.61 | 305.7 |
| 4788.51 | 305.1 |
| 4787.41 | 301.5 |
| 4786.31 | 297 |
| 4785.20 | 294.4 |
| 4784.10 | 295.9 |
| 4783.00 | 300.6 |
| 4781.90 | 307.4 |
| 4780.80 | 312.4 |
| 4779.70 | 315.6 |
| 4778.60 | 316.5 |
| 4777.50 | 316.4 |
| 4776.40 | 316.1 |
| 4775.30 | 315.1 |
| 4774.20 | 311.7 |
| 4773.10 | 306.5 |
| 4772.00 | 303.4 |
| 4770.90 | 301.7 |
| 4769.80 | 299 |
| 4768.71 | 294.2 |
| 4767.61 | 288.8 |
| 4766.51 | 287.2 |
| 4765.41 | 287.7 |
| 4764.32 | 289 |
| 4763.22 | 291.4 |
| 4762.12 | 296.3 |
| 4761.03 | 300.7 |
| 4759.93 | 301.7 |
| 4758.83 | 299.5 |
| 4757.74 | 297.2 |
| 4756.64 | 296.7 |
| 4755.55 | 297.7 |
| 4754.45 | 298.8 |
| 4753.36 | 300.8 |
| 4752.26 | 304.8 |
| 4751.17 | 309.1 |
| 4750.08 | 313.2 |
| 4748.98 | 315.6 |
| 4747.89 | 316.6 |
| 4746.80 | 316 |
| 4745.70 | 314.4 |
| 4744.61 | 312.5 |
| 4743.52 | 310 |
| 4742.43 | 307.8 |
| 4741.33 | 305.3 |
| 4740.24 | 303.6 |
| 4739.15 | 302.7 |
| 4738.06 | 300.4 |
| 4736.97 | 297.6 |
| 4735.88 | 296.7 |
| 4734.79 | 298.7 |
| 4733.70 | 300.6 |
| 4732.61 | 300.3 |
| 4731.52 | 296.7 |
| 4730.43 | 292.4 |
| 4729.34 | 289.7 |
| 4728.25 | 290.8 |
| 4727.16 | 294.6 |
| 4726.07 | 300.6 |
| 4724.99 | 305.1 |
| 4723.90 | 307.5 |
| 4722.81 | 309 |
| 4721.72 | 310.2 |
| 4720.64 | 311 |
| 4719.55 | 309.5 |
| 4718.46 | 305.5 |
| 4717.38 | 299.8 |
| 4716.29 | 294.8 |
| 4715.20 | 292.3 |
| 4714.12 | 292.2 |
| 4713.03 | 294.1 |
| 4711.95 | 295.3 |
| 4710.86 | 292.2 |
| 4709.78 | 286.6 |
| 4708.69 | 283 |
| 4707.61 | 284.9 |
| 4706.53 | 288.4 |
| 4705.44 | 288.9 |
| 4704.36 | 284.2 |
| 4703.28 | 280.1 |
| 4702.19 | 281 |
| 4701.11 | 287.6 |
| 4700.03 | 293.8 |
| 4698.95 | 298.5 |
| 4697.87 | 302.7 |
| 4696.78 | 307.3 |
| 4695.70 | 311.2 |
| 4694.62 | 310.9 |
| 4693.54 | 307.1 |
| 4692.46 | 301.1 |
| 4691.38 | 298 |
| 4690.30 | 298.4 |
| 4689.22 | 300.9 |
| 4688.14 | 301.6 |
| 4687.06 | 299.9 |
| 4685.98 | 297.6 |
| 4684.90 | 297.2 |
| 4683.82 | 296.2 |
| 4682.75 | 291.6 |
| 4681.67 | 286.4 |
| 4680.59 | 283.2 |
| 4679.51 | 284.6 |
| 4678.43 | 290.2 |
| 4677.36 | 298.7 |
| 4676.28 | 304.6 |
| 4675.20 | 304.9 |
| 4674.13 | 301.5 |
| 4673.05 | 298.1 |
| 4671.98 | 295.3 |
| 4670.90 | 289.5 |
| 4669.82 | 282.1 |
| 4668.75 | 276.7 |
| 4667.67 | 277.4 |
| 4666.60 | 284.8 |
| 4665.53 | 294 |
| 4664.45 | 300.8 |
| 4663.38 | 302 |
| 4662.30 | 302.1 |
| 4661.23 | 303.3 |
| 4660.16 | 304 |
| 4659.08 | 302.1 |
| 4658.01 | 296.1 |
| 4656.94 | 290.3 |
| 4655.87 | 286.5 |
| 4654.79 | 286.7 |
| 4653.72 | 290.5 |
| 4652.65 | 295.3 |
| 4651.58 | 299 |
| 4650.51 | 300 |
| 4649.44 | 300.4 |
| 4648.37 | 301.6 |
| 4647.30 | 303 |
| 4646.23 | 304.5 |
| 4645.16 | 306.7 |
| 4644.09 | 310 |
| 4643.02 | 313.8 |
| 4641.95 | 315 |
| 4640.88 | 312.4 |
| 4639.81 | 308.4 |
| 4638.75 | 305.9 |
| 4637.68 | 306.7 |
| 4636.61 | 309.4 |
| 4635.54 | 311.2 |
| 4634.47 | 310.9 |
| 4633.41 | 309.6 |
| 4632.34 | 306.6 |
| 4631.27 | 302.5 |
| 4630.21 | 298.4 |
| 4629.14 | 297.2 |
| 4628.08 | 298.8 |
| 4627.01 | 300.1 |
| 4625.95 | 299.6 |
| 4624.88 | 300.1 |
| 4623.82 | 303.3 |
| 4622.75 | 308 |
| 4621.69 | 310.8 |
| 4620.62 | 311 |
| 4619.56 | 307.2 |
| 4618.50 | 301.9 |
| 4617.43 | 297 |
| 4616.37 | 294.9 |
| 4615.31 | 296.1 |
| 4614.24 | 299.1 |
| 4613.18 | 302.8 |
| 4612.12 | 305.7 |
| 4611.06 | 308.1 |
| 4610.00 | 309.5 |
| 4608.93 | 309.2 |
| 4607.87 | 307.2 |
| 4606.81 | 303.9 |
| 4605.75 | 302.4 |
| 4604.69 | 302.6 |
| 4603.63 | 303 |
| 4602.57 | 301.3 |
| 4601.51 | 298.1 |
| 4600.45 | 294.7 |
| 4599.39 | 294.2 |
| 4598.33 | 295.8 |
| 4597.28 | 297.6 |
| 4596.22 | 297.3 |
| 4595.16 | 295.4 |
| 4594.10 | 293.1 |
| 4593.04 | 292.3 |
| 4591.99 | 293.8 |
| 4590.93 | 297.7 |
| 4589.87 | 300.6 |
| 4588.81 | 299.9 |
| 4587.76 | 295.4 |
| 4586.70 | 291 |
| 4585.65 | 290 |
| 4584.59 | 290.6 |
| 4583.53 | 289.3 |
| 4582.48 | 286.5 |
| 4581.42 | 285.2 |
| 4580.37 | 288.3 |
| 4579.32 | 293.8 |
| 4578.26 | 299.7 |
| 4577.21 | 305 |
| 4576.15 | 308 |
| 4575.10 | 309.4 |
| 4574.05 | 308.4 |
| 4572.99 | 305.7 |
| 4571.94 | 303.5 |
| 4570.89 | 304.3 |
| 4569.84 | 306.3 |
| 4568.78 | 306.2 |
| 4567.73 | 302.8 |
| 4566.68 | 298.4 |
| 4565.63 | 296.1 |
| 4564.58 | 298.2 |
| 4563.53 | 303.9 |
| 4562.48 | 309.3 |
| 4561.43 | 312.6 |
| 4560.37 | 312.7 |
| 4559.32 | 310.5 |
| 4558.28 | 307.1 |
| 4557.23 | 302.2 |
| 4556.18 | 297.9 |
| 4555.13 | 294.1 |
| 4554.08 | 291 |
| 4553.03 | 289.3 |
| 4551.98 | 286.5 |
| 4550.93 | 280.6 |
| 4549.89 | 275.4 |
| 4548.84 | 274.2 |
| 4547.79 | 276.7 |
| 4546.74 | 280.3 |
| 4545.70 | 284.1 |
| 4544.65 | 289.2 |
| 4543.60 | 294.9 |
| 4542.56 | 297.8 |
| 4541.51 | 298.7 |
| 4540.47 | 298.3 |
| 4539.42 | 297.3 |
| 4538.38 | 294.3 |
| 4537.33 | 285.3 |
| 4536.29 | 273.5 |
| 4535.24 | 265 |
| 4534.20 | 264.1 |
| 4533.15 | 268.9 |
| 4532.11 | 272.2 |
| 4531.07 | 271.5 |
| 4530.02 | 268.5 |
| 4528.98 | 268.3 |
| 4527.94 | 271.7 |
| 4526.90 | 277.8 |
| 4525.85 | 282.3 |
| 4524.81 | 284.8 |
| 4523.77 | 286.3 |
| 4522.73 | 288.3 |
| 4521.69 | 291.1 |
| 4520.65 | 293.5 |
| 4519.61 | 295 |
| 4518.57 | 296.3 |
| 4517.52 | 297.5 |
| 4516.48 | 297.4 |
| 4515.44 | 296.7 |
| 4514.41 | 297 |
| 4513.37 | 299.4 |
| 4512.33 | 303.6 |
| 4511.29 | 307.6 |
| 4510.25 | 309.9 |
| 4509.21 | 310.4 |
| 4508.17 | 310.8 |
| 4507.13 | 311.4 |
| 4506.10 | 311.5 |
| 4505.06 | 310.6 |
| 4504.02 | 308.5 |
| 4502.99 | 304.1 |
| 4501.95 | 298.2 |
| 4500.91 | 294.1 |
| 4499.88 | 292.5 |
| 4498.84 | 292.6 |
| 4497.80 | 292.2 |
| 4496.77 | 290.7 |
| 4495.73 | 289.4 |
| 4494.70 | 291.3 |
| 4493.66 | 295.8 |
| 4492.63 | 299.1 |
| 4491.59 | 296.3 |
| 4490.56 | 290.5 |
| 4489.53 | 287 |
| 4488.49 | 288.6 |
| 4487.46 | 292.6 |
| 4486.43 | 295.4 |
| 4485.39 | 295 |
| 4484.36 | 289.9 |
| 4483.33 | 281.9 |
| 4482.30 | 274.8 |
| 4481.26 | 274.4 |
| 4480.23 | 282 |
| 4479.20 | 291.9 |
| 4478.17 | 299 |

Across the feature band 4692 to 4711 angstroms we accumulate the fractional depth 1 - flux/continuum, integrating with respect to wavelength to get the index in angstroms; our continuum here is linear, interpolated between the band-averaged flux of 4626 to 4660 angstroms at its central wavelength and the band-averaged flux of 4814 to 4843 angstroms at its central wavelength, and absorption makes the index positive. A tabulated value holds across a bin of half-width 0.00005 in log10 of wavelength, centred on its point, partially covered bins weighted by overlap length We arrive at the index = 0.6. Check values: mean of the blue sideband 303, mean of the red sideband 304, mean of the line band 294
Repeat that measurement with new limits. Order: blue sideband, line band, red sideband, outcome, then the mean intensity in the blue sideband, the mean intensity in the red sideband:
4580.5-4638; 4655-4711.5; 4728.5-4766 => 1.2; 300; 302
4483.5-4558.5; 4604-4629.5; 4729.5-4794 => -0.6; 291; 303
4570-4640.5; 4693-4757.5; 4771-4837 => 0.9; 301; 307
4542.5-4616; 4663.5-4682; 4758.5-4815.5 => 0.6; 298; 304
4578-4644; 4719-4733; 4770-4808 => 0.2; 301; 307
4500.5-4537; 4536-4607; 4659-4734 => -0.9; 291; 296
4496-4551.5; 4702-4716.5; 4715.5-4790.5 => 0.6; 290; 303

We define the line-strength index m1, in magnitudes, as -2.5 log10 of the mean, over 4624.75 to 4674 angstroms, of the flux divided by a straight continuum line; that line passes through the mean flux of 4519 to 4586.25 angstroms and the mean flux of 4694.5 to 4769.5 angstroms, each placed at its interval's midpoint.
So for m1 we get -0.02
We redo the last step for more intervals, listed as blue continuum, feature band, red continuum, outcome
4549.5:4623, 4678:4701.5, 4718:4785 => 0.015 mag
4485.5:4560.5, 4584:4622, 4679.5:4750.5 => -0.018 mag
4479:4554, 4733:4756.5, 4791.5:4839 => -0.011 mag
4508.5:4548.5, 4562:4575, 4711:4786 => -0.049 mag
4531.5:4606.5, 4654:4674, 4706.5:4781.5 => 0.020 mag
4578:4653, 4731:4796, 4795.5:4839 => 0.003 mag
